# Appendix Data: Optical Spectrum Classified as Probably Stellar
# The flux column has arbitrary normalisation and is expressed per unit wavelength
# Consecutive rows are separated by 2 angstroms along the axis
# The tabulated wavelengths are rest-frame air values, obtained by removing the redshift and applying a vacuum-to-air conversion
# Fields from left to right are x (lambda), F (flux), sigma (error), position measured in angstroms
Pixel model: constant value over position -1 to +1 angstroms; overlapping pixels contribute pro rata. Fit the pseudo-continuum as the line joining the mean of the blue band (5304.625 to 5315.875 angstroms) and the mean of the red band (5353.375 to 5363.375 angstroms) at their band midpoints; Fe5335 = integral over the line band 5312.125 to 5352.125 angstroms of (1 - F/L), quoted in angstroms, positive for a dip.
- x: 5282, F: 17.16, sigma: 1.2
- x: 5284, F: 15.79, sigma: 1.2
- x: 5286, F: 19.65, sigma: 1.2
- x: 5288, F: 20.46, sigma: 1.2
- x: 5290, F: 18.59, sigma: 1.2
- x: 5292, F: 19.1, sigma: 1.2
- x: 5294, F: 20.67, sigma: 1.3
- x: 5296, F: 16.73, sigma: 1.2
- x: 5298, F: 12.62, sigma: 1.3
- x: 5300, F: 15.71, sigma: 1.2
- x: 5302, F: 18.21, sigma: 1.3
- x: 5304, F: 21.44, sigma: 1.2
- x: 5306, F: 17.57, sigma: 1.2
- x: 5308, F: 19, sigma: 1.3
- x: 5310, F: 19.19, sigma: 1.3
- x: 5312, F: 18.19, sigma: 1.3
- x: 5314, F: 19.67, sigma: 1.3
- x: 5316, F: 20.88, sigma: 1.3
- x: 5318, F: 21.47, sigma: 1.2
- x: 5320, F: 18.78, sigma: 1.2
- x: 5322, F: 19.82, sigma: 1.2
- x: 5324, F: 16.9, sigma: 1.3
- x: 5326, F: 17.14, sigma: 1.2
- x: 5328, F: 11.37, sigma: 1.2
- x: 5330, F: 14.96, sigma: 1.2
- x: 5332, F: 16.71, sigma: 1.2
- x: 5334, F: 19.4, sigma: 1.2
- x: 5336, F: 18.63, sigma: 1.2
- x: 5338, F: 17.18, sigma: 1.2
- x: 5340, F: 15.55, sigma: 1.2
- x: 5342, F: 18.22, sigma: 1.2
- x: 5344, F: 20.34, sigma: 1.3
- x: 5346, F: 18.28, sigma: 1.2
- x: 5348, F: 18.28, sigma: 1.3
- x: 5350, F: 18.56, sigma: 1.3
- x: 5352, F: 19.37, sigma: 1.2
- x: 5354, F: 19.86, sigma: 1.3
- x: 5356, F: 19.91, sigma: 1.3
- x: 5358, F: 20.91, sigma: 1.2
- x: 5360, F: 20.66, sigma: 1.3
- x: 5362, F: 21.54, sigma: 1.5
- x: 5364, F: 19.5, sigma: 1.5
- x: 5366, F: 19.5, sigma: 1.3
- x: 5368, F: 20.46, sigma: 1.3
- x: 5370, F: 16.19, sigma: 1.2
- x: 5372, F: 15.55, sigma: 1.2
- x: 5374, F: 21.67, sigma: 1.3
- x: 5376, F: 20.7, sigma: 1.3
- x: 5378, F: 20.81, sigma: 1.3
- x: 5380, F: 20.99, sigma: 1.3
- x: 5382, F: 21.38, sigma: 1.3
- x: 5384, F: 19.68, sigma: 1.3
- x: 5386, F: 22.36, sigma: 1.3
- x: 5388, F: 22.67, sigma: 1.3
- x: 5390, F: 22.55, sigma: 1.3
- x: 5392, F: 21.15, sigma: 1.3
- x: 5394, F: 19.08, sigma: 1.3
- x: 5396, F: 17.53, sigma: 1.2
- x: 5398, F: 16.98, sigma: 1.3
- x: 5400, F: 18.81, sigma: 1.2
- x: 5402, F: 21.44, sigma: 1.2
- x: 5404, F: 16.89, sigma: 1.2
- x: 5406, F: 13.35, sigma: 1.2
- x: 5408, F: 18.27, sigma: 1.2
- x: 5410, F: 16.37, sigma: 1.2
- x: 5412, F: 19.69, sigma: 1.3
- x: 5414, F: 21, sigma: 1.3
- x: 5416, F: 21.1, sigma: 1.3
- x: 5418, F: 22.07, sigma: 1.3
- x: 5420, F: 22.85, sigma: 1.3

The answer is 3.3 angstroms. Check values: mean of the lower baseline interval 19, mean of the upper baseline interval 20.6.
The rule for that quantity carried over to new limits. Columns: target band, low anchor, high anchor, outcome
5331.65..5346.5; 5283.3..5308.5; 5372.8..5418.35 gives 0.60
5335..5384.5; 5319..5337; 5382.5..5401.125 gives -1.98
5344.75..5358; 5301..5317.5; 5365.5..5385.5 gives 0.27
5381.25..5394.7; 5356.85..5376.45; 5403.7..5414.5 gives -2.00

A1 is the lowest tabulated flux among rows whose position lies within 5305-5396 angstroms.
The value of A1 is 11.37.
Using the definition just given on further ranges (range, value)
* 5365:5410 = 13.35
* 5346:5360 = 18.28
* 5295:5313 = 12.62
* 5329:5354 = 14.96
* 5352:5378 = 15.55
